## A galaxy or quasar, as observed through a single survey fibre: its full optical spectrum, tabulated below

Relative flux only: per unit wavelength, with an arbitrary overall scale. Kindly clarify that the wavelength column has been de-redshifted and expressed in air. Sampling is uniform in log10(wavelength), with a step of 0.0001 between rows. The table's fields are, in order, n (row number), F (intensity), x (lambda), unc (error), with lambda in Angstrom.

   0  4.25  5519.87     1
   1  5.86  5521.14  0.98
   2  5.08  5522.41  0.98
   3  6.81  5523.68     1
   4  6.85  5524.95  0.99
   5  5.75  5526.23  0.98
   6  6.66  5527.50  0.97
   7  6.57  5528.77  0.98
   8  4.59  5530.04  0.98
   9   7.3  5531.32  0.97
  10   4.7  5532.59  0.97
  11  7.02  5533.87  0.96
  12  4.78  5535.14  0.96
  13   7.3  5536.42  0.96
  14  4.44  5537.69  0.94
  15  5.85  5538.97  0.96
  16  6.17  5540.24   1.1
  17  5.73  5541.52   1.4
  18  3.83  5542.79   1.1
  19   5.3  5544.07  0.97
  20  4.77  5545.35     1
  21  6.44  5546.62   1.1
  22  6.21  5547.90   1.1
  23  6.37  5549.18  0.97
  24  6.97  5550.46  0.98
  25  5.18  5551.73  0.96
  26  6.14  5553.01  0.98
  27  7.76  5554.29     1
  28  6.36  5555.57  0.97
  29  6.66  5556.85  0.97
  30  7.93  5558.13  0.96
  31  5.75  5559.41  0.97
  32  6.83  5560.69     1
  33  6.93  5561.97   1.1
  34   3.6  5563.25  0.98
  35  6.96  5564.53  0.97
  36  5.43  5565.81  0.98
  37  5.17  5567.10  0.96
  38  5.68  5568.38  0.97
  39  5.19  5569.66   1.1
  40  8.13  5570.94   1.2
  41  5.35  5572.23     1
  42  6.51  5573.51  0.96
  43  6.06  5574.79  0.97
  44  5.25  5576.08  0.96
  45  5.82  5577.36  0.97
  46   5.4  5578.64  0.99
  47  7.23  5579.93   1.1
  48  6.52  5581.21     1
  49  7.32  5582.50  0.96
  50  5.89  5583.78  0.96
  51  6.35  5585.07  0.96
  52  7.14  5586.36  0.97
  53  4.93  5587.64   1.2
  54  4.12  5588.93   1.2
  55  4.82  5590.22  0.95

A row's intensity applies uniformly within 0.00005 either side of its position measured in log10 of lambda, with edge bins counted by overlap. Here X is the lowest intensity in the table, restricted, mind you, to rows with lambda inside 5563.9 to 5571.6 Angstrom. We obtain 5.17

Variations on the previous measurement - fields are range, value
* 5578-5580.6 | 5.4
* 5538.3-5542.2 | 5.73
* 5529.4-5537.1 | 4.59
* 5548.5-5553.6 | 5.18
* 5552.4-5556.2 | 6.14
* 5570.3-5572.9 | 5.35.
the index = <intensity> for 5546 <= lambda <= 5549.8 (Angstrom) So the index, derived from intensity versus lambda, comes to 6.33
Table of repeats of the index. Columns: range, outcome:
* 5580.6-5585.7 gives 6.52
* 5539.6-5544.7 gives 5.26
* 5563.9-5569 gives 5.8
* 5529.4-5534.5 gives 5.9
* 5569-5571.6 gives 6.64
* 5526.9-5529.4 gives 6.62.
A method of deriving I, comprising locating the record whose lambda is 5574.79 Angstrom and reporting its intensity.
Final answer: 6.06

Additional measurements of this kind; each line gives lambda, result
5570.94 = 8.13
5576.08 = 5.25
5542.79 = 3.83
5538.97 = 5.85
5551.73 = 5.18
